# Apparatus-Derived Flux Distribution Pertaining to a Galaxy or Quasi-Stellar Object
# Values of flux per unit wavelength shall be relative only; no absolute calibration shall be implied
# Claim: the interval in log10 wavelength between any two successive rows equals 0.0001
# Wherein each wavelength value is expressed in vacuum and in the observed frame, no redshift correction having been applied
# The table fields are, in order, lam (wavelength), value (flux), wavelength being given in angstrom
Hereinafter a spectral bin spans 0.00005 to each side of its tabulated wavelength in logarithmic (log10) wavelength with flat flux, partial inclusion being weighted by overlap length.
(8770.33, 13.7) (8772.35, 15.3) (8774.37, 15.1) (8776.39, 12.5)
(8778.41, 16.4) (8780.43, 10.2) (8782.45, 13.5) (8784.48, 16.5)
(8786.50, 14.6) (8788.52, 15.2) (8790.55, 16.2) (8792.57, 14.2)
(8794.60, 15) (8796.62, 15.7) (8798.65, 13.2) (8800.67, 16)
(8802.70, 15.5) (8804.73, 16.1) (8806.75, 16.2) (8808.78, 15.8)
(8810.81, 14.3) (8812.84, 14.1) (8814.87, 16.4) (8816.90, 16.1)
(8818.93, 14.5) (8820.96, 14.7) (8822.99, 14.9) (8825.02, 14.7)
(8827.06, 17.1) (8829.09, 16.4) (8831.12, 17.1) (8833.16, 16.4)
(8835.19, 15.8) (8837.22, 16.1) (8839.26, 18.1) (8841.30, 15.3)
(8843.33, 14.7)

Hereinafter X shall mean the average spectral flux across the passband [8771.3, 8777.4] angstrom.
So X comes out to 14.3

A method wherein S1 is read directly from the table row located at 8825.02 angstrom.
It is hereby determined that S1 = 14.7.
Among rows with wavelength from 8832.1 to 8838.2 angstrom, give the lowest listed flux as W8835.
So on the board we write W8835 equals 15.8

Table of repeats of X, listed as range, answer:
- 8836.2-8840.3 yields 17.1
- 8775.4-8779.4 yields 14.5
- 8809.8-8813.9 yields 14.2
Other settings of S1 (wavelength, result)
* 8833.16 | 16.4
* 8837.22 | 16.1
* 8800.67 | 16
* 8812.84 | 14.1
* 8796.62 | 15.7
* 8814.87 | 16.4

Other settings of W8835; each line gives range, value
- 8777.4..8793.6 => 10.2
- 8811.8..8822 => 14.1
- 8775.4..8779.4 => 12.5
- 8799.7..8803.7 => 15.5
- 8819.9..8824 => 14.7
